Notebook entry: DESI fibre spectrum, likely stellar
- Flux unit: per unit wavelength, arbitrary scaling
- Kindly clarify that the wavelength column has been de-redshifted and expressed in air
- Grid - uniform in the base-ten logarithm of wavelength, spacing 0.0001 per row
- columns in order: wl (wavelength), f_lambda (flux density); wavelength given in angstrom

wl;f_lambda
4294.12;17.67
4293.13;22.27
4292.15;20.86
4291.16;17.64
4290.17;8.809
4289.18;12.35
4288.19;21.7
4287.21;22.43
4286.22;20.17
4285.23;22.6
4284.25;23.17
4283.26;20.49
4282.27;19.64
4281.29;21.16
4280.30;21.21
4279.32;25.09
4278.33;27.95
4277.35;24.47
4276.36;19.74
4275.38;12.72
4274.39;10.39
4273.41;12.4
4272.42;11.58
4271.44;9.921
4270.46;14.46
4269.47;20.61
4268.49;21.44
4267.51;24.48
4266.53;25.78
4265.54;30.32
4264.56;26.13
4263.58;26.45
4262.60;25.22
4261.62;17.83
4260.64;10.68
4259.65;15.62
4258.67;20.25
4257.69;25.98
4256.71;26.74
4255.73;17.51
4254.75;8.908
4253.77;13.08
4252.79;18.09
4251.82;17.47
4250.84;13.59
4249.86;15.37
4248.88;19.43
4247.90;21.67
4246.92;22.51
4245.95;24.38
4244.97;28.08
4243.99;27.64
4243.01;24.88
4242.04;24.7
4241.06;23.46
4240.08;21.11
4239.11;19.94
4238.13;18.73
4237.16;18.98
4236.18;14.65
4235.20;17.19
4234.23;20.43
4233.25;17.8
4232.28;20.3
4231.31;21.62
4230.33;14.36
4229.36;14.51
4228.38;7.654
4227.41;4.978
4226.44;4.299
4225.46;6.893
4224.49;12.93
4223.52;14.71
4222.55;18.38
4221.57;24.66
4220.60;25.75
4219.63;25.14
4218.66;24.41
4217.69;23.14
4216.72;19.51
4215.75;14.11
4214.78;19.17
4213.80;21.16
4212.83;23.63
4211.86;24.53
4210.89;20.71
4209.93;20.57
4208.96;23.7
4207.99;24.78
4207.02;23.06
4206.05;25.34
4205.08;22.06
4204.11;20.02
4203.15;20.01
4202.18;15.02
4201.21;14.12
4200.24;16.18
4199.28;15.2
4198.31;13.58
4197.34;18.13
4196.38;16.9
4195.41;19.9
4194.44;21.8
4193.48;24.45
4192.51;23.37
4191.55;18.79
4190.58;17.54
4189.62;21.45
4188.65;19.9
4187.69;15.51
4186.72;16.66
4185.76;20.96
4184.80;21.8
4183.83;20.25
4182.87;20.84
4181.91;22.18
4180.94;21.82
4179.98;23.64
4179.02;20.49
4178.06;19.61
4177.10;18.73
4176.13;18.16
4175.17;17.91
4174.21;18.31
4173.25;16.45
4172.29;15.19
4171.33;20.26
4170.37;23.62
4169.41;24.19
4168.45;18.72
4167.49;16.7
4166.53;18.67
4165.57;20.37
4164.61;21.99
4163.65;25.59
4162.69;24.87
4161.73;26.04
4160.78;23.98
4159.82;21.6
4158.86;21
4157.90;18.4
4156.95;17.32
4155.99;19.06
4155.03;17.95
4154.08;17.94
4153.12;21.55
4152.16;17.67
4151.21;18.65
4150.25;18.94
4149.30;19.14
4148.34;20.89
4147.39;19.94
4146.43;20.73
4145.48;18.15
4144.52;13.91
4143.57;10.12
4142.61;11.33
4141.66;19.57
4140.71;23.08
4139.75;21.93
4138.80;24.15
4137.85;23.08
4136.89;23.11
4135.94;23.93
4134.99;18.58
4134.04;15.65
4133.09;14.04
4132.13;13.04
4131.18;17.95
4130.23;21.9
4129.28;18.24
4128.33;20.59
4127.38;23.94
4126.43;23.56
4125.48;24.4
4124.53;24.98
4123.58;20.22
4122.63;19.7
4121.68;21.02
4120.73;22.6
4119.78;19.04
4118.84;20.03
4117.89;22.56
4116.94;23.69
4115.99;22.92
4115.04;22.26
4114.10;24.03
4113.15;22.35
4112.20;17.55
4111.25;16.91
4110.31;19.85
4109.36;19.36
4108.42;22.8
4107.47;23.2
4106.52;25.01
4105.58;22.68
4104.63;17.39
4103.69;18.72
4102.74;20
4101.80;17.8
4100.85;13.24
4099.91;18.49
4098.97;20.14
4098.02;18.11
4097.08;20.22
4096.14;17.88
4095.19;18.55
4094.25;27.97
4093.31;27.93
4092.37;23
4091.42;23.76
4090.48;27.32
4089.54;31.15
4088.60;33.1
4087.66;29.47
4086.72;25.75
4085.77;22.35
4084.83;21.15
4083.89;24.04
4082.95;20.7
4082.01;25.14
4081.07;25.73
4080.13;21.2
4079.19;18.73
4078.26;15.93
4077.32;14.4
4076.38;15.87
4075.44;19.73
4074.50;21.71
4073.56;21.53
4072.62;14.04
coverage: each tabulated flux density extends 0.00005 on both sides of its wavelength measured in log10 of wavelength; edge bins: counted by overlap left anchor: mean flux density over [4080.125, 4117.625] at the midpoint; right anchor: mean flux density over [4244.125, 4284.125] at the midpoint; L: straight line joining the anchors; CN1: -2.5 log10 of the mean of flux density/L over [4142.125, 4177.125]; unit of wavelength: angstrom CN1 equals 0.112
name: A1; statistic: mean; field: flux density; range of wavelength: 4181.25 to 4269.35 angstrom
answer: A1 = 19.6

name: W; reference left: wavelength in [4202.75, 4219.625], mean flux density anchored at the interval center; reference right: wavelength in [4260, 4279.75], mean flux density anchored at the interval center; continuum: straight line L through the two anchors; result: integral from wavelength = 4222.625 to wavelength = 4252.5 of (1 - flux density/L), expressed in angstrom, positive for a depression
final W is 4.4 angstrom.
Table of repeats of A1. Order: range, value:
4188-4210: 19.8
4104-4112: 20.7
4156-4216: 20.2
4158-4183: 20.8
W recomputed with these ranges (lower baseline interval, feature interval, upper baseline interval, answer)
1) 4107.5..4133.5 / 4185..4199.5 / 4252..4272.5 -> 0.84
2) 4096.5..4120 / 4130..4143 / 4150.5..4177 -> 0.52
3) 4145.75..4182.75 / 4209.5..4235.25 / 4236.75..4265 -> 3.19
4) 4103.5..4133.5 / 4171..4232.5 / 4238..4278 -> 4.17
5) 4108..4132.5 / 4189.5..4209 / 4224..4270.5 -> 0.09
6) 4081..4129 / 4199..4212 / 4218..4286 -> -0.13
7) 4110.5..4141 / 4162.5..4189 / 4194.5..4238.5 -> -0.77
